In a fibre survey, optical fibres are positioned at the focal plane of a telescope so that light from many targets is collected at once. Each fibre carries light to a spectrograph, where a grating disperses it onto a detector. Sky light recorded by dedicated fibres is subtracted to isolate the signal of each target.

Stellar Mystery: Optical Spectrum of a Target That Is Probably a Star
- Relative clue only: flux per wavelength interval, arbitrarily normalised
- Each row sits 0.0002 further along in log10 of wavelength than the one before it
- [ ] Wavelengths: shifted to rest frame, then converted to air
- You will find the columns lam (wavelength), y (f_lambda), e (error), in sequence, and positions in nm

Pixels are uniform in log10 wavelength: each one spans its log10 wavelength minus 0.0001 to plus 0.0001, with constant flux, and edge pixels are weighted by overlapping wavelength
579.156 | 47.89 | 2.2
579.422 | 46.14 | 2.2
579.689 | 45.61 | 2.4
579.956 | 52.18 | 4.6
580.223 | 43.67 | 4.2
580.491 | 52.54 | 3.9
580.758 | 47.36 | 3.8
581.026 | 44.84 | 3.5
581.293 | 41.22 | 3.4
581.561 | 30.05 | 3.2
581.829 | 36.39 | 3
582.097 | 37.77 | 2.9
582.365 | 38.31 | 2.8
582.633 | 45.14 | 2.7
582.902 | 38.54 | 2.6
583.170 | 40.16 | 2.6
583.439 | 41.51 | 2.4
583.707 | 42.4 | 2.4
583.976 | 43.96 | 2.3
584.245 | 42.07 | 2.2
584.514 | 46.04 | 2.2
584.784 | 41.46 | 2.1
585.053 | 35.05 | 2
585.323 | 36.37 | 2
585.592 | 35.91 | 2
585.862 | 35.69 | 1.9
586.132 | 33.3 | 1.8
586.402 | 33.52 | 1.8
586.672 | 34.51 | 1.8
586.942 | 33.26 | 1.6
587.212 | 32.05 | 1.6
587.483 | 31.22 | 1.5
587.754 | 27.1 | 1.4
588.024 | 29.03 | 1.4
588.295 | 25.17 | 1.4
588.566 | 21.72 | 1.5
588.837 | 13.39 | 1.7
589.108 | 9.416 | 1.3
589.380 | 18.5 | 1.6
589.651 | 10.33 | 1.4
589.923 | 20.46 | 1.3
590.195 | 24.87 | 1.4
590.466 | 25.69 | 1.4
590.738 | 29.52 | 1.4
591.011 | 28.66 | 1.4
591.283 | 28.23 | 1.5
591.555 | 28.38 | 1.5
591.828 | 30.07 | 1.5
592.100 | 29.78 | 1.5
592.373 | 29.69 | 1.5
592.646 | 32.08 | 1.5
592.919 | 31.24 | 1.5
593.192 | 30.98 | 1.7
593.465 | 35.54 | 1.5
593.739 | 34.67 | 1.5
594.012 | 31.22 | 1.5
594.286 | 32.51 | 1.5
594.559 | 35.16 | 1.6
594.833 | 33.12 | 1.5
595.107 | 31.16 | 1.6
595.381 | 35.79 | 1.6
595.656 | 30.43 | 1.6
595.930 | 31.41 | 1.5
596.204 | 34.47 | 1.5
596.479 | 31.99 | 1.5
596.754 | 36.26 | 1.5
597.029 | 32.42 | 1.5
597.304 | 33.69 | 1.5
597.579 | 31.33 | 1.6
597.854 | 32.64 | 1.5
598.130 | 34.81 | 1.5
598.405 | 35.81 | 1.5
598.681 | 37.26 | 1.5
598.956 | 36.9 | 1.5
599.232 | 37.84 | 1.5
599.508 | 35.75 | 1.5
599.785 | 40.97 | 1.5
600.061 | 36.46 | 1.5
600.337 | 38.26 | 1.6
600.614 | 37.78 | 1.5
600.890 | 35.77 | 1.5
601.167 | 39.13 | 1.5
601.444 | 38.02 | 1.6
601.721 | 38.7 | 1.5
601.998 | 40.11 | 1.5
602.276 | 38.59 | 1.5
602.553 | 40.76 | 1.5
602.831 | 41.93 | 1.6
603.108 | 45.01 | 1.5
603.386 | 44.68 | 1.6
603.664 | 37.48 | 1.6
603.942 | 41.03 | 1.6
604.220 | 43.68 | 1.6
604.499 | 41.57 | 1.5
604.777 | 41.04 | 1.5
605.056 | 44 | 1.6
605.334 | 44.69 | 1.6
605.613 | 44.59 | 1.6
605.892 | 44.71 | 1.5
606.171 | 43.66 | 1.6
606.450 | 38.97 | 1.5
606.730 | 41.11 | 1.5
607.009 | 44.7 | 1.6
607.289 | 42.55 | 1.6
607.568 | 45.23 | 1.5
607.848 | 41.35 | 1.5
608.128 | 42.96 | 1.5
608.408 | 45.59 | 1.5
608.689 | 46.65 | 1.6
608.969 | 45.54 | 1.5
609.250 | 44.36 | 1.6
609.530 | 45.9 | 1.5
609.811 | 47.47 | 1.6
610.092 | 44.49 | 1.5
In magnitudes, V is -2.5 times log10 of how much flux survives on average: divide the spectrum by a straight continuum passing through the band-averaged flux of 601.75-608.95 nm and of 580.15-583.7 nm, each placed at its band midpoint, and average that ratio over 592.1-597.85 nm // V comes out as 0.274 mag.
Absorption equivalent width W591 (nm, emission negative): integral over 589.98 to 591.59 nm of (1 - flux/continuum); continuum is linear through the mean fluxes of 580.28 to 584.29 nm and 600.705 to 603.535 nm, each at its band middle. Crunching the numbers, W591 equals 0.54 nm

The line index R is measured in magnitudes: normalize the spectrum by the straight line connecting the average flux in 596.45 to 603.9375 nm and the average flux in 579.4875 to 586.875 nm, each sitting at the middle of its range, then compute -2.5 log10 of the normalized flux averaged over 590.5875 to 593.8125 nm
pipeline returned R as 0.26 mag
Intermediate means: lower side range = 40.5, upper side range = 37.6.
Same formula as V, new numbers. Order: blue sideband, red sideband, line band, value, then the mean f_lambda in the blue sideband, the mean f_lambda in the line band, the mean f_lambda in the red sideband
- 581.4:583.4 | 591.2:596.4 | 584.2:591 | 0.23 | 38.3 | 28.8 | 31.9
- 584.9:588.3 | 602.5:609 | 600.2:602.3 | 0.07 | 32.8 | 38.3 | 43.1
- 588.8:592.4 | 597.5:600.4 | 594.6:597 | -0.06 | 23.4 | 33.1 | 36.2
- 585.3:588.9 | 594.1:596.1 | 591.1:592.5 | 0.09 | 30.3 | 29.2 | 32.8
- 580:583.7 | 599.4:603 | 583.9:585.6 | 0.02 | 41.6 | 40.3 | 38.7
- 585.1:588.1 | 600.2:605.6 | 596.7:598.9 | 0.12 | 33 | 34.3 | 40.7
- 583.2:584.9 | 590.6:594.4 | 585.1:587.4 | 0.16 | 42.7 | 34.3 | 30.9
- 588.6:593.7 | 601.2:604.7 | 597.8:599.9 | -0.03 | 25.5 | 36.6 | 40.9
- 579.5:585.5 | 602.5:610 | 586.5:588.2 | 0.33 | 41.9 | 31.1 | 43.4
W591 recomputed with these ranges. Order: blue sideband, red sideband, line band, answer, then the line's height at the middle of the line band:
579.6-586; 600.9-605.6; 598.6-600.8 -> 0.19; 41.2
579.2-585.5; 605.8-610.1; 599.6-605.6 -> 0.43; 43.7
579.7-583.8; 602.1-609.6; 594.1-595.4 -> 0.29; 42.7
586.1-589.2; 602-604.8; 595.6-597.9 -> 0.17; 35.4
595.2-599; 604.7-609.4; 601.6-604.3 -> -0.10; 39.6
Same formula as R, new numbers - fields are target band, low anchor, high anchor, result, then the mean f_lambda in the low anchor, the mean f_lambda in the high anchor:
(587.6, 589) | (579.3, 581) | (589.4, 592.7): 0.343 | 47.7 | 26.1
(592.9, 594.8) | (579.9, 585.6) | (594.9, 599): 0.070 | 41.5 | 33.7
